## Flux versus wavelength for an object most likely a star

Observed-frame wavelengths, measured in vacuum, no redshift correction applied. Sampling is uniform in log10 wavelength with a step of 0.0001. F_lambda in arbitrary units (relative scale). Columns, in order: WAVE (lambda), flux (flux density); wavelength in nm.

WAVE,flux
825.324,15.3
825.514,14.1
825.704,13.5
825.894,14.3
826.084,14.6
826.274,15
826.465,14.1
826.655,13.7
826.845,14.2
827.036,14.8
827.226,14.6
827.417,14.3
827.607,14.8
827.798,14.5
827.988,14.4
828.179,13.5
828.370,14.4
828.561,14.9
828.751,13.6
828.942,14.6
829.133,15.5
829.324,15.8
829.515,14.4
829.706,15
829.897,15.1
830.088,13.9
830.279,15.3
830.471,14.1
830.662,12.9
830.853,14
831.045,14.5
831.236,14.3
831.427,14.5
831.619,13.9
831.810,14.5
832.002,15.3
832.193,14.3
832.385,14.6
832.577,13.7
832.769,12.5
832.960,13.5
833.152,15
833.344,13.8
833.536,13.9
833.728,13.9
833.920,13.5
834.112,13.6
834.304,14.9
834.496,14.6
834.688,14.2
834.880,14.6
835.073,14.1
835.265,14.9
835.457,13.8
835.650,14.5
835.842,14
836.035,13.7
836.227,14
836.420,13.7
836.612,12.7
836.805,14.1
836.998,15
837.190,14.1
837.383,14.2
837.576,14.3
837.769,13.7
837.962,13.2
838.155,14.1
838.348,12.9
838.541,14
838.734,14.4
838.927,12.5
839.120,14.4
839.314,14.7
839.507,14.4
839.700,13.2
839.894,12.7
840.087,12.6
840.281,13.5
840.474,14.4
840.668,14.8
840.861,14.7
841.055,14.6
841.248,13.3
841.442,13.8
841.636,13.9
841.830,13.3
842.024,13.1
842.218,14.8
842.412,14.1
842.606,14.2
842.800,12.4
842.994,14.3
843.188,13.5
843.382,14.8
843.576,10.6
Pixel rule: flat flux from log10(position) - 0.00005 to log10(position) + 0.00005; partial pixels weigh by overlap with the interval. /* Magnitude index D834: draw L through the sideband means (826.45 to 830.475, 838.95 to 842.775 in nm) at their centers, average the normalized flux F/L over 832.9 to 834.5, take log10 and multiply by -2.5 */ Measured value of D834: 0.01 mag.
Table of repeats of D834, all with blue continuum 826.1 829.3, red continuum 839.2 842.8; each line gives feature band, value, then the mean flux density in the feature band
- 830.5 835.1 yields 0.01 mag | 14.1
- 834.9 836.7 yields 0.01 mag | 14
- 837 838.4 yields 0.01 mag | 13.9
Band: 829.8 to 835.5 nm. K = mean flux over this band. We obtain 14.2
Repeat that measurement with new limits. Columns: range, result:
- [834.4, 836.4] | 14.2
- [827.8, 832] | 14.5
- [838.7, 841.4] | 13.9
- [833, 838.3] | 14.1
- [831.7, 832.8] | 14.2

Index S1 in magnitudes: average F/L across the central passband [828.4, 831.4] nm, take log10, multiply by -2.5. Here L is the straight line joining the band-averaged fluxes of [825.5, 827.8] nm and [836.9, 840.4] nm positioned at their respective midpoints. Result -0.02 mag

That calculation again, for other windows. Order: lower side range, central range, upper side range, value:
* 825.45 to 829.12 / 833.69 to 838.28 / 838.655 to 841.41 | -0.003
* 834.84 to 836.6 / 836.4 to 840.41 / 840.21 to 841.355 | 0.032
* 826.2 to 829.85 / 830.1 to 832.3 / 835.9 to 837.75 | 0.001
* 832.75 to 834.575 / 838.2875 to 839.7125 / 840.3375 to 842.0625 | 0.010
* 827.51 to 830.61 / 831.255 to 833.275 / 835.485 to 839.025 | 0.009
